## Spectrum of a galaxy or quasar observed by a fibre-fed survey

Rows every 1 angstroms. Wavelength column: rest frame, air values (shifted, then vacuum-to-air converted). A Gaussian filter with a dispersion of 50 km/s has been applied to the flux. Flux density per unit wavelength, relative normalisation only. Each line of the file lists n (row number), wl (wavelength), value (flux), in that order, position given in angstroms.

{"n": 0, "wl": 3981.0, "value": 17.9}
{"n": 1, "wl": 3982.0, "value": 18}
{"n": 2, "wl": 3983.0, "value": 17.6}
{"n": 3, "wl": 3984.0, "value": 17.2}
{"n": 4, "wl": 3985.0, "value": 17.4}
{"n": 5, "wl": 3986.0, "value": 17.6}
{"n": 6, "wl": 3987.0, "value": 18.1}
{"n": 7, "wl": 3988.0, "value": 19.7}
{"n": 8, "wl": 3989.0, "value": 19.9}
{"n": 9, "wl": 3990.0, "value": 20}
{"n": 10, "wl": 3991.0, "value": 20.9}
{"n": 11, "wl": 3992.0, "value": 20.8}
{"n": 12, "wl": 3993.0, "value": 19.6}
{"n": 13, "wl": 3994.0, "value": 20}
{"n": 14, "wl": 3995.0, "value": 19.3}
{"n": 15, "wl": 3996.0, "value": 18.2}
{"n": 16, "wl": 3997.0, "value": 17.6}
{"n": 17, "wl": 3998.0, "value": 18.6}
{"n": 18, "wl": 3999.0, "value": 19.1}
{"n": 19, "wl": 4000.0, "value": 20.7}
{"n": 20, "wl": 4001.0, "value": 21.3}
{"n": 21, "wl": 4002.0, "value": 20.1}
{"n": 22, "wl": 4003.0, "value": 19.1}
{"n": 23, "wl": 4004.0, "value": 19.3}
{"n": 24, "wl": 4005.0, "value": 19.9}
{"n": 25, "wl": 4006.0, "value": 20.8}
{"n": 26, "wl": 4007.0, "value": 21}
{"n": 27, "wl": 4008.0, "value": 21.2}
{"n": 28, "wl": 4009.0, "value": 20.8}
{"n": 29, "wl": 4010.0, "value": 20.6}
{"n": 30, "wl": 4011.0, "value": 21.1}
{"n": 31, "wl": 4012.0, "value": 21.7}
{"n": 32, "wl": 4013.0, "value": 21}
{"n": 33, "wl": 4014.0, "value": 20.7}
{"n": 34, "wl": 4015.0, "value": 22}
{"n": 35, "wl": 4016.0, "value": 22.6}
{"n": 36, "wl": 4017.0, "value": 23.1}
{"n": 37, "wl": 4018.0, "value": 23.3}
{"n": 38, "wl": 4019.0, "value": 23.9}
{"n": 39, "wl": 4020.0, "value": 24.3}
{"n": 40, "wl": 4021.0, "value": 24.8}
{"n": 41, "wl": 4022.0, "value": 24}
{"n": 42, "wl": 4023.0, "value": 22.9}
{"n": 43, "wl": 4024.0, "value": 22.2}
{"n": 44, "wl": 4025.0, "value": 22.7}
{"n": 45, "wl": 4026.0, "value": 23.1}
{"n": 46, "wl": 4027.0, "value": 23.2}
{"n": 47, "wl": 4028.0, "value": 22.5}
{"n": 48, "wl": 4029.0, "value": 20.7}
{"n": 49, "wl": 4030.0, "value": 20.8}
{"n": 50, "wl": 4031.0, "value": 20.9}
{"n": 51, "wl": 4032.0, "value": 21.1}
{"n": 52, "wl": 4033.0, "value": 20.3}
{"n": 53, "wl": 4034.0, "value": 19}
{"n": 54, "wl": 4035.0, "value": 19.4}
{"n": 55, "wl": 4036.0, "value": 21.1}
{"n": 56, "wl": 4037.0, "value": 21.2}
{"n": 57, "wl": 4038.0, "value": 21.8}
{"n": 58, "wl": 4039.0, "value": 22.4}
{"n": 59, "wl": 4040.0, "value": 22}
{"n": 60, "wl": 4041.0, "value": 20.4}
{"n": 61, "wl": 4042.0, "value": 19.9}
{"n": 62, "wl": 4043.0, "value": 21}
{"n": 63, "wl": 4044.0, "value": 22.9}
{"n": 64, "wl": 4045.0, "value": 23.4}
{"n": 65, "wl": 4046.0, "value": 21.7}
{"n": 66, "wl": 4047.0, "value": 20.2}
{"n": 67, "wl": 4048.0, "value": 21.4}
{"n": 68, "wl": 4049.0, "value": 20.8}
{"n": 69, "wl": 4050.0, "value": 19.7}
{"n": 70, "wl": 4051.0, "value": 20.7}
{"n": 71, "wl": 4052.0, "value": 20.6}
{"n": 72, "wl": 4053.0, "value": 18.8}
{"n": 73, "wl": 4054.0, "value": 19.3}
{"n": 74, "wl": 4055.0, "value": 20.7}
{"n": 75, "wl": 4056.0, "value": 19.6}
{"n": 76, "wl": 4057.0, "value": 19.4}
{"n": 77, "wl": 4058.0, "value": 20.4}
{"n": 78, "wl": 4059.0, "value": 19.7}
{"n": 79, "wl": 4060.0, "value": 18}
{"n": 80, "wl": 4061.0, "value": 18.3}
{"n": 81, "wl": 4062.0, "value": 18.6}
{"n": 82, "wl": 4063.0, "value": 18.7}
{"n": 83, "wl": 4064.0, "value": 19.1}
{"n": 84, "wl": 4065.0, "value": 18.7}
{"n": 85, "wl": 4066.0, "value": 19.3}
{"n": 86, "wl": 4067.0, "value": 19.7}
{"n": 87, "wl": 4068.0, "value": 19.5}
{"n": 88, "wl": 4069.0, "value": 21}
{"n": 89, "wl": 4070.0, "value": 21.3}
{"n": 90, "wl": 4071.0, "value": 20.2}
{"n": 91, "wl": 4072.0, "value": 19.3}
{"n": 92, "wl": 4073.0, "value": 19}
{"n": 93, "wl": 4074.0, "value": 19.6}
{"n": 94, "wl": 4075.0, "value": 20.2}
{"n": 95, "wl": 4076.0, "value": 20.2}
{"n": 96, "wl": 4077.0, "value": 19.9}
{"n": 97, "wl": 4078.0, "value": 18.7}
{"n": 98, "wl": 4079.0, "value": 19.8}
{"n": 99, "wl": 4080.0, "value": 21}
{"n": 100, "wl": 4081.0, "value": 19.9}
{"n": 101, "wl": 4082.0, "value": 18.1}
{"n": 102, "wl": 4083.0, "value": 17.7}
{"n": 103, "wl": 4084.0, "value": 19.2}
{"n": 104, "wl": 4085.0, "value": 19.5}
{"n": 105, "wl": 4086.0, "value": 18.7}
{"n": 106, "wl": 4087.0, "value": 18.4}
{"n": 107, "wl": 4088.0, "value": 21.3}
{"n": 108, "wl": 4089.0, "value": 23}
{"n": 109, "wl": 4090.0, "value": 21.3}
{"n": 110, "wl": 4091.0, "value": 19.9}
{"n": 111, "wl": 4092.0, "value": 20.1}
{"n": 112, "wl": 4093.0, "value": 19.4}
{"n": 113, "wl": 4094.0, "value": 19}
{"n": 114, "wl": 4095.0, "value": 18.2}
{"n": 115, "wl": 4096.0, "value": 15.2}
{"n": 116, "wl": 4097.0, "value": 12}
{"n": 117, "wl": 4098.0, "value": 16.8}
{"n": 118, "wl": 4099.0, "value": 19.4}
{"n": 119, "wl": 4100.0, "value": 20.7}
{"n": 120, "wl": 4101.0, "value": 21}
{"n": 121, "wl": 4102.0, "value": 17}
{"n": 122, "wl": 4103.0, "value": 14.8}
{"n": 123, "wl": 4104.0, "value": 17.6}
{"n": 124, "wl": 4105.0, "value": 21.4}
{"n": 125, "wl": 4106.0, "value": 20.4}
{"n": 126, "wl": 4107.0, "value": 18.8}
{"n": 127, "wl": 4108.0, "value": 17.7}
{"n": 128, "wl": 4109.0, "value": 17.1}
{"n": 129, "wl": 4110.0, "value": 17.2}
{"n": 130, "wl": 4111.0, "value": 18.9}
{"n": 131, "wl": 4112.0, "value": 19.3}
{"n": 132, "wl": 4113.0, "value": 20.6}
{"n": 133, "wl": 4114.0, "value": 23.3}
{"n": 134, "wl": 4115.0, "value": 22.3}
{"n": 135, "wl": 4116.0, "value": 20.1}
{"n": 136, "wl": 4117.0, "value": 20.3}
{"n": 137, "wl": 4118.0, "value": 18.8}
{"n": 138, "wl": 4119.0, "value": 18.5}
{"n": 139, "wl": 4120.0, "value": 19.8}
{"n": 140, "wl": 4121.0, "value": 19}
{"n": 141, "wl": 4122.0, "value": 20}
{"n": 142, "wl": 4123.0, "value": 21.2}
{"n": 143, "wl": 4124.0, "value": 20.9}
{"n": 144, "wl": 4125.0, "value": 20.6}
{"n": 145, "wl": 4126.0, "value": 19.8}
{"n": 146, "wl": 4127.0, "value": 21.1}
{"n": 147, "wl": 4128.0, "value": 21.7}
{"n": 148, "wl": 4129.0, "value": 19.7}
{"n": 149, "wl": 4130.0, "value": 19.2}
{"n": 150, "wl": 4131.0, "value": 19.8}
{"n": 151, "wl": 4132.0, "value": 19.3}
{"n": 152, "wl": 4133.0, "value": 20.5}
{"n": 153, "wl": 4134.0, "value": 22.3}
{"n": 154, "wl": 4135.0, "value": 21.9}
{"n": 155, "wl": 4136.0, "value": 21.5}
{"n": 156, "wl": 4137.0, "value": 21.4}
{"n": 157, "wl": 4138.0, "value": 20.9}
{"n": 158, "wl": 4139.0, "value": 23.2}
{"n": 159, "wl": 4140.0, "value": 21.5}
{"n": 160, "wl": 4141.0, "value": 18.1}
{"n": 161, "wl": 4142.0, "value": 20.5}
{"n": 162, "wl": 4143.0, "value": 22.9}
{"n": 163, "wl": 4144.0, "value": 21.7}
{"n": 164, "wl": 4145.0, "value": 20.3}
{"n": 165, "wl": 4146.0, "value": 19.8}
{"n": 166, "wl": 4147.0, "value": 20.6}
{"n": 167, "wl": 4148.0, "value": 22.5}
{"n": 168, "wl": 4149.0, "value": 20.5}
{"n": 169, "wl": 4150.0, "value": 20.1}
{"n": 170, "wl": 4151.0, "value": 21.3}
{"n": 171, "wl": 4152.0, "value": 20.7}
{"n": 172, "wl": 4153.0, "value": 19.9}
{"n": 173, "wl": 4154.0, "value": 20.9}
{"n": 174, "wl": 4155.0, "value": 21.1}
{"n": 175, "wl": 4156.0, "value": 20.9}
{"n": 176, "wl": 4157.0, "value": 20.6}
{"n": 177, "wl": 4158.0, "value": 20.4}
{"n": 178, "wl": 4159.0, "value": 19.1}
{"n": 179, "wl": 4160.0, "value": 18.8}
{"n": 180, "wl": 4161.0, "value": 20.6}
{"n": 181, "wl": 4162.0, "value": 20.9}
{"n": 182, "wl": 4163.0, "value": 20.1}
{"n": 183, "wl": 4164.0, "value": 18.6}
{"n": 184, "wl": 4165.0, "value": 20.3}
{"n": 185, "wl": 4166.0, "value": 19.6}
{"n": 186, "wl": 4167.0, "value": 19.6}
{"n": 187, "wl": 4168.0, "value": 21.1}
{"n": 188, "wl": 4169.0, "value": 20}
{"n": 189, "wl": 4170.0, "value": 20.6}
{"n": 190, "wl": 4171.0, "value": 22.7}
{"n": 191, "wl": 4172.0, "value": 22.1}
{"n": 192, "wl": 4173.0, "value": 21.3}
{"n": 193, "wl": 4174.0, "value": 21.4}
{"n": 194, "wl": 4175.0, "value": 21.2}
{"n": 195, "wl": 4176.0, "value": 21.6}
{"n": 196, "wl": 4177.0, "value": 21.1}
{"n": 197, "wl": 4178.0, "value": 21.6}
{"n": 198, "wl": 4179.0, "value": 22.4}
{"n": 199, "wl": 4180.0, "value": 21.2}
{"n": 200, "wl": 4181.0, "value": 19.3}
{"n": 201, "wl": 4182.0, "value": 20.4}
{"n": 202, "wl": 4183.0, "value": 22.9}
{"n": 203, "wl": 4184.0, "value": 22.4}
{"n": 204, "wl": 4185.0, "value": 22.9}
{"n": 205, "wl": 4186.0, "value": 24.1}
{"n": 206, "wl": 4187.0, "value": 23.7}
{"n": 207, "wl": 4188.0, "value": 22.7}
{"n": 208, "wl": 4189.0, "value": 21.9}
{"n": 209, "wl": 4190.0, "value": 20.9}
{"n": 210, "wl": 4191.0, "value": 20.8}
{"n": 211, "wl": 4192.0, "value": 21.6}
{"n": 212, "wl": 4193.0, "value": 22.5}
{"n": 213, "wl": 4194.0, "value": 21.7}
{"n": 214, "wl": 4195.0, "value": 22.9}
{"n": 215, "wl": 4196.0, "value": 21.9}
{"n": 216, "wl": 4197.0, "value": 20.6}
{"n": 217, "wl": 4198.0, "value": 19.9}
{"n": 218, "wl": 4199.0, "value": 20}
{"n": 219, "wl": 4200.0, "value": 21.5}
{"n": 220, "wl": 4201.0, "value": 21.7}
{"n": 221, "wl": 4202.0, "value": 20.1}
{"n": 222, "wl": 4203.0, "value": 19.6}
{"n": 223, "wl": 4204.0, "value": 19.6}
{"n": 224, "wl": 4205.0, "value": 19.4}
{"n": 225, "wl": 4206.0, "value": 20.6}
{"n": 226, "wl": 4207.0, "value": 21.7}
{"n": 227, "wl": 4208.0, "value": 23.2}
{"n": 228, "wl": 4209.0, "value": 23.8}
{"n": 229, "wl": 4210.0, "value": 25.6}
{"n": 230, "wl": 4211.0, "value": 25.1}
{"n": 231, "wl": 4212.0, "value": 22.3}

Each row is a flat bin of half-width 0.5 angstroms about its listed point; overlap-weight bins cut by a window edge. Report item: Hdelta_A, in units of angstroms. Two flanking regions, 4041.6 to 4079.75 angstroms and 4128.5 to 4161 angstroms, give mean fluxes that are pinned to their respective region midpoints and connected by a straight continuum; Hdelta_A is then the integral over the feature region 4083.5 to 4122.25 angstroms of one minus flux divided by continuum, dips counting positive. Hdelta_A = 2.3 angstroms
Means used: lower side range 20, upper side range 20.7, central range 19.1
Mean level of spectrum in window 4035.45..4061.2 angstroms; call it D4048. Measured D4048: 20.6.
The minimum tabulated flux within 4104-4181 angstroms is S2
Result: 17.1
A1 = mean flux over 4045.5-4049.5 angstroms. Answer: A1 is 21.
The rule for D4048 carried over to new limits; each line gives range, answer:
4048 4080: 19.7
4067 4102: 19.3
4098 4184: 20.4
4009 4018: 21.7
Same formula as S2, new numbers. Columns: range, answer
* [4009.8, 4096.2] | 15.2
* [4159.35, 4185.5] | 18.6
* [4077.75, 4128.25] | 12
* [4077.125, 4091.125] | 17.7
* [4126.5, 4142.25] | 18.1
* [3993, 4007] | 17.6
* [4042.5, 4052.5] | 19.7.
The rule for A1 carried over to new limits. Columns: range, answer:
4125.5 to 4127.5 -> 20.5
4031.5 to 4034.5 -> 20.1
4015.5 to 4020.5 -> 23.4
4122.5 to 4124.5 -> 21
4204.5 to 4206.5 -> 20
